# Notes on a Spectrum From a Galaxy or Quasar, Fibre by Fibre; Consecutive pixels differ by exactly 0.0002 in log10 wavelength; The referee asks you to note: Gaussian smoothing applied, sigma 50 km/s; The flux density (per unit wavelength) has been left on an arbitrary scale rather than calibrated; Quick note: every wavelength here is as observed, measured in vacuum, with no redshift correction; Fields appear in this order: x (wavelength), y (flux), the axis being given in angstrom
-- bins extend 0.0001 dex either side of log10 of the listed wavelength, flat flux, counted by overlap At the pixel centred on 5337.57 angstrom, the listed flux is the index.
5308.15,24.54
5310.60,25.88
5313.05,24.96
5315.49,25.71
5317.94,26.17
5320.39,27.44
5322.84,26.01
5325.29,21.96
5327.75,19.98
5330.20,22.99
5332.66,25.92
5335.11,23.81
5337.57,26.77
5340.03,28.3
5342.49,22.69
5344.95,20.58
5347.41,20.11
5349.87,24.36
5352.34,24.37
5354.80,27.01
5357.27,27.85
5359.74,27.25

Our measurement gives 26.77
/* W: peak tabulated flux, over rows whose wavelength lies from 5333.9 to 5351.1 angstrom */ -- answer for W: 28.3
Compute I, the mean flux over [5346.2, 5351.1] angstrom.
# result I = 22.3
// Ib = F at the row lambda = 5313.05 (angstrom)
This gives 24.96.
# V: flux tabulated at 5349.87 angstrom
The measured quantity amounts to 24.36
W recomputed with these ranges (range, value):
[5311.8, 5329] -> 27.44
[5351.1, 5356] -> 27.01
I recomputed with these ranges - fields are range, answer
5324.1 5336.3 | 22.9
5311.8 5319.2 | 25.6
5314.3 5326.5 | 25.5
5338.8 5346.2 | 23.9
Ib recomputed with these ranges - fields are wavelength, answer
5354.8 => 27.01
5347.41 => 20.11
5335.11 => 23.81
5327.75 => 19.98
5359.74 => 27.25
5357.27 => 27.85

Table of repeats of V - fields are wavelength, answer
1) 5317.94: 26.17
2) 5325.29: 21.96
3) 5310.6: 25.88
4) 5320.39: 27.44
